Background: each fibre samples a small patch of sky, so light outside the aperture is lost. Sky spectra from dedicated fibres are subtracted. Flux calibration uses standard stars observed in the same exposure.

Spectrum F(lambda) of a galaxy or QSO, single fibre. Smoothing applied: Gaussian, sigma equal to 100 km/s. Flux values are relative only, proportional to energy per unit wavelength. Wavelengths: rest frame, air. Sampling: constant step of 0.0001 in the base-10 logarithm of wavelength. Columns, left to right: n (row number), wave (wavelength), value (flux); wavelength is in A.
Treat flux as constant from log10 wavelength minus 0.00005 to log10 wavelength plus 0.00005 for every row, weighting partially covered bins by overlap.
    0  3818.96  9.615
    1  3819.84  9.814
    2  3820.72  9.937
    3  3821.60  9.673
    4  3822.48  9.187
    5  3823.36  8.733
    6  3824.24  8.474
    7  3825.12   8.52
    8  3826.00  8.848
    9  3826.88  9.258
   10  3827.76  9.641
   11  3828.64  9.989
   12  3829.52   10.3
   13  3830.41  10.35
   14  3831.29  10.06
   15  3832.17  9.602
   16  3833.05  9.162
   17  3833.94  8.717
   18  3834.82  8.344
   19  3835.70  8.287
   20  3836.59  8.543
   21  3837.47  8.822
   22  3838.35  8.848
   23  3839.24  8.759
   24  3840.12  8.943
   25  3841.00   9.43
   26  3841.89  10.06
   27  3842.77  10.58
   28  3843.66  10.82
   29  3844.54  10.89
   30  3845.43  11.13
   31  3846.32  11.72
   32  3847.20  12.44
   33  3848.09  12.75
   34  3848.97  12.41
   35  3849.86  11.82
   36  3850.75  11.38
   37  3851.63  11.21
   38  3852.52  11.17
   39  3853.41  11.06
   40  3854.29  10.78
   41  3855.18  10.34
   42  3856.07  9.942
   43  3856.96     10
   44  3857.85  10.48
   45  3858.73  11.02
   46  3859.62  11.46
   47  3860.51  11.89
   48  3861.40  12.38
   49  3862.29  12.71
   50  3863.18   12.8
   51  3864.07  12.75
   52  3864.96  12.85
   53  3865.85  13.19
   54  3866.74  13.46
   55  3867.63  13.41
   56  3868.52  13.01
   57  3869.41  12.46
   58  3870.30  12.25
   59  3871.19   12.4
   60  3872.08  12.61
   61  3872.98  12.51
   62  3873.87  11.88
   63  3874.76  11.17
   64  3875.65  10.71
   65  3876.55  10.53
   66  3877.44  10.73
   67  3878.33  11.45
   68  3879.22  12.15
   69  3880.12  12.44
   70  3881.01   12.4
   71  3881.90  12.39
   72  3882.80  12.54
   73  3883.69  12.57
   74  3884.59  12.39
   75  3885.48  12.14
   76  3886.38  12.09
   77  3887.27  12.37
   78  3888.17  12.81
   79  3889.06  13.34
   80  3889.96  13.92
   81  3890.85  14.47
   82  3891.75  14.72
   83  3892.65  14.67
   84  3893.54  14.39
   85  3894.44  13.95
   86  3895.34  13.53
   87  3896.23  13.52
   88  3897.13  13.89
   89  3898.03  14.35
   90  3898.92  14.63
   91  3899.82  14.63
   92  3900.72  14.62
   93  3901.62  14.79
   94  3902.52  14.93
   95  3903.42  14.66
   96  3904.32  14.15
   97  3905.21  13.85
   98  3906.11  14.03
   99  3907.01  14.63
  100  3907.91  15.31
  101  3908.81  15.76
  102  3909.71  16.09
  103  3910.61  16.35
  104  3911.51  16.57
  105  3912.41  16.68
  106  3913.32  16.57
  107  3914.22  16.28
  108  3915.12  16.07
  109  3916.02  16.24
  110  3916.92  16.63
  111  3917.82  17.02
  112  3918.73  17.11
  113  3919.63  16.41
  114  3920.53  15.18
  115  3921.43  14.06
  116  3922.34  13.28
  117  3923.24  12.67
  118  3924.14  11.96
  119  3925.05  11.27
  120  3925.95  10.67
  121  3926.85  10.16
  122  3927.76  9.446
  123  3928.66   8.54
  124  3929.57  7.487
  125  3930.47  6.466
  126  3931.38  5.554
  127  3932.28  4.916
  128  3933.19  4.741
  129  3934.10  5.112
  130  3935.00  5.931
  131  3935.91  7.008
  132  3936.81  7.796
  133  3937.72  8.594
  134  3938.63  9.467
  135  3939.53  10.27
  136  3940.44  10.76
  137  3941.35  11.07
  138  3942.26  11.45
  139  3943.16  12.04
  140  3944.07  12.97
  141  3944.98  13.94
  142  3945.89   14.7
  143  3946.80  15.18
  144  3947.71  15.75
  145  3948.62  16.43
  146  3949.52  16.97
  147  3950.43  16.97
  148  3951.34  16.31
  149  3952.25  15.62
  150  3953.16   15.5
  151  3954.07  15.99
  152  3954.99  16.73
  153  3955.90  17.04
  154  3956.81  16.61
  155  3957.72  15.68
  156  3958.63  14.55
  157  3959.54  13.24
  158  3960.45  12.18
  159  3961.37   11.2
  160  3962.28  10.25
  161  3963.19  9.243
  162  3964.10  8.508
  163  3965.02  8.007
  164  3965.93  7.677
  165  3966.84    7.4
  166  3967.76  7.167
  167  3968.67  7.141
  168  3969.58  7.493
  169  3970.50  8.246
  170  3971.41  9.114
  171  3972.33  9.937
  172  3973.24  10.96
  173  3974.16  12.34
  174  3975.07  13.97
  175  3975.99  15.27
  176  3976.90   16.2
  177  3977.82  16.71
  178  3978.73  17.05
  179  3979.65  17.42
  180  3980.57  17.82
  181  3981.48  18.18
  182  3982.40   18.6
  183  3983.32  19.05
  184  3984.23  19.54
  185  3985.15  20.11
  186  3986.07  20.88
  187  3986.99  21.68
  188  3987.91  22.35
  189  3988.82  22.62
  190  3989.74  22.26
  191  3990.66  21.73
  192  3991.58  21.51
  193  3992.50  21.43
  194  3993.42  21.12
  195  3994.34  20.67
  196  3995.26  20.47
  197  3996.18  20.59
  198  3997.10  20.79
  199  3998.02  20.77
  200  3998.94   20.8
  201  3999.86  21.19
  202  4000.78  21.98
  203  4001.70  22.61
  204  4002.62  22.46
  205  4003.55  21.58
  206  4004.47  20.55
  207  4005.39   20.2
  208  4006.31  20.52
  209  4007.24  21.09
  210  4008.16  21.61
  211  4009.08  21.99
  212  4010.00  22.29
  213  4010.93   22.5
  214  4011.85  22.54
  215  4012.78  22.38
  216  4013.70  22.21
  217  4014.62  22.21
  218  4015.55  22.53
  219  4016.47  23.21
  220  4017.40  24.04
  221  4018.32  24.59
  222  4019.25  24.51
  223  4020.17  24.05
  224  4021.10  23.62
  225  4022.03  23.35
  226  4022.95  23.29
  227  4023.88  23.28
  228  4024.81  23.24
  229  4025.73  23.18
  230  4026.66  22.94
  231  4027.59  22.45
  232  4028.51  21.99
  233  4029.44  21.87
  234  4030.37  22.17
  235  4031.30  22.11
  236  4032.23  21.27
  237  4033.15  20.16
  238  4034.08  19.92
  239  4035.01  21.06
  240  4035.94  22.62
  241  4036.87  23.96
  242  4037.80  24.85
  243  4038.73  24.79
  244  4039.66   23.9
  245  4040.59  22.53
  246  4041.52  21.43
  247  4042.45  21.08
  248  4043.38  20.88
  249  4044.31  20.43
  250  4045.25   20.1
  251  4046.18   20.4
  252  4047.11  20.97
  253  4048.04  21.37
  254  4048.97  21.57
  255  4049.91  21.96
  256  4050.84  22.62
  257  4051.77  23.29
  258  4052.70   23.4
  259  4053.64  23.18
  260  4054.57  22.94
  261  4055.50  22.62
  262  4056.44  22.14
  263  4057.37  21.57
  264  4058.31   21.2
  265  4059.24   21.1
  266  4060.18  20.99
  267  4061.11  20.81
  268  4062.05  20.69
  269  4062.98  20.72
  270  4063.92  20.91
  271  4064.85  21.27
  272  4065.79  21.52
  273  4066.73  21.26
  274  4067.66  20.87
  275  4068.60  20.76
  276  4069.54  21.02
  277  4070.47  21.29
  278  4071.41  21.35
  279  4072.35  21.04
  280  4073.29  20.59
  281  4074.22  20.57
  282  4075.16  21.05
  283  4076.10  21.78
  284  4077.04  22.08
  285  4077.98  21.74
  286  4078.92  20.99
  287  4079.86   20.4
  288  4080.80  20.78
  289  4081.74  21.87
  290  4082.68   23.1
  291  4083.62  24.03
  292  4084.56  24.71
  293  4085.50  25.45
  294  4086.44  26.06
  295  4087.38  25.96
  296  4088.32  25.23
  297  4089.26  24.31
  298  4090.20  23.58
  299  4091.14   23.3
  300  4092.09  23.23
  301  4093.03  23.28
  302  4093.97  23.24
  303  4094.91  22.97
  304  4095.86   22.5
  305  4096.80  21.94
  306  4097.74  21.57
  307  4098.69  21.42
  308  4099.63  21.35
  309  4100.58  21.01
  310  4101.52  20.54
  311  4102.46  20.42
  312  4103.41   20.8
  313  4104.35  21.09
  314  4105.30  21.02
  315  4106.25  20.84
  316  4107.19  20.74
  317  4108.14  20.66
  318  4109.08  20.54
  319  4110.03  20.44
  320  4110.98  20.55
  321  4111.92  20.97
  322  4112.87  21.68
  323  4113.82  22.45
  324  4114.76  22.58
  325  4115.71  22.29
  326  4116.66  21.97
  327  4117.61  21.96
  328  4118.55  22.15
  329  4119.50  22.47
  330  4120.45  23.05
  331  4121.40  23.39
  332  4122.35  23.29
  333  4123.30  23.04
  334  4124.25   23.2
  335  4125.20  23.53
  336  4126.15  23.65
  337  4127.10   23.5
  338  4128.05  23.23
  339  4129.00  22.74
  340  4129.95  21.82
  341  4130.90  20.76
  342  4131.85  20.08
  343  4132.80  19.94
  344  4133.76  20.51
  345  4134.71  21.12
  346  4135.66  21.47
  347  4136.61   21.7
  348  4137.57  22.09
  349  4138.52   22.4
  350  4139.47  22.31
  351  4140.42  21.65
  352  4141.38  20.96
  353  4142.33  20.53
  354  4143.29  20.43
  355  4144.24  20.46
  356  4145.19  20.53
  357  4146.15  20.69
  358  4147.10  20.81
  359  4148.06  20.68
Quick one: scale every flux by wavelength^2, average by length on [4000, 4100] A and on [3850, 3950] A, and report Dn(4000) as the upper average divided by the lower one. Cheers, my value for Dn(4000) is 1.9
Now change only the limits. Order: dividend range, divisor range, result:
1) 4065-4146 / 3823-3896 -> 2.18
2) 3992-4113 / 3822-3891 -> 2.18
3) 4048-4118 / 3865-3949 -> 1.89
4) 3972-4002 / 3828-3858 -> 2.00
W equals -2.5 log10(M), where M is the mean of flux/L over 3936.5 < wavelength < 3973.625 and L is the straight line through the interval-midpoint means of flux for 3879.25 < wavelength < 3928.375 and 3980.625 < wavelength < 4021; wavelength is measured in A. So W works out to 0.425 mag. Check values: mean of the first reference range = 14.1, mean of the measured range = 12.1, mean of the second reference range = 21.6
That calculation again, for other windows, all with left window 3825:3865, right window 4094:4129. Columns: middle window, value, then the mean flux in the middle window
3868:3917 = -0.096 mag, 13.7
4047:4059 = -0.147 mag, 22.2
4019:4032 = -0.249 mag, 22.9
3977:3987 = -0.137 mag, 18.6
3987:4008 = -0.245 mag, 21.3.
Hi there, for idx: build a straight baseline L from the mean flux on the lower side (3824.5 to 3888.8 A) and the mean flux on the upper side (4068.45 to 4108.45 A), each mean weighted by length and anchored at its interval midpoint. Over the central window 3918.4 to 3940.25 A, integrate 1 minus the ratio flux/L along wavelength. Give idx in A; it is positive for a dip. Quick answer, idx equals 7.2 A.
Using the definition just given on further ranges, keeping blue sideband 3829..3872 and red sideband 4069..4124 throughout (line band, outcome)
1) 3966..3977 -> 4.2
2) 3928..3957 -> 6.9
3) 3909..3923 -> -2.0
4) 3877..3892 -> -0.1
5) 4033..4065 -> -3.0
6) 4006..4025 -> -4.5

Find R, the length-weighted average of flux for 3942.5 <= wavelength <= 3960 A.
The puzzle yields 15.3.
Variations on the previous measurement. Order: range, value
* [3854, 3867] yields 11.7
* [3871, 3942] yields 12.5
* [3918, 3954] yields 11.6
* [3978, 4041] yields 21.7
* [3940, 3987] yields 13.9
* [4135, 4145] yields 21.4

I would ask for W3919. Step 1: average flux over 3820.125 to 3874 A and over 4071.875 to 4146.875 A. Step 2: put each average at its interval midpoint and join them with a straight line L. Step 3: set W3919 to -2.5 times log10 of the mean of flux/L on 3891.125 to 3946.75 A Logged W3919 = 0.08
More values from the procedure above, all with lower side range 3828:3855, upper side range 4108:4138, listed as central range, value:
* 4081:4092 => -0.182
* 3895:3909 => -0.132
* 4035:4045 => -0.211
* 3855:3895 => -0.063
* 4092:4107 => -0.033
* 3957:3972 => 0.472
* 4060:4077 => -0.072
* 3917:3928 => 0.013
